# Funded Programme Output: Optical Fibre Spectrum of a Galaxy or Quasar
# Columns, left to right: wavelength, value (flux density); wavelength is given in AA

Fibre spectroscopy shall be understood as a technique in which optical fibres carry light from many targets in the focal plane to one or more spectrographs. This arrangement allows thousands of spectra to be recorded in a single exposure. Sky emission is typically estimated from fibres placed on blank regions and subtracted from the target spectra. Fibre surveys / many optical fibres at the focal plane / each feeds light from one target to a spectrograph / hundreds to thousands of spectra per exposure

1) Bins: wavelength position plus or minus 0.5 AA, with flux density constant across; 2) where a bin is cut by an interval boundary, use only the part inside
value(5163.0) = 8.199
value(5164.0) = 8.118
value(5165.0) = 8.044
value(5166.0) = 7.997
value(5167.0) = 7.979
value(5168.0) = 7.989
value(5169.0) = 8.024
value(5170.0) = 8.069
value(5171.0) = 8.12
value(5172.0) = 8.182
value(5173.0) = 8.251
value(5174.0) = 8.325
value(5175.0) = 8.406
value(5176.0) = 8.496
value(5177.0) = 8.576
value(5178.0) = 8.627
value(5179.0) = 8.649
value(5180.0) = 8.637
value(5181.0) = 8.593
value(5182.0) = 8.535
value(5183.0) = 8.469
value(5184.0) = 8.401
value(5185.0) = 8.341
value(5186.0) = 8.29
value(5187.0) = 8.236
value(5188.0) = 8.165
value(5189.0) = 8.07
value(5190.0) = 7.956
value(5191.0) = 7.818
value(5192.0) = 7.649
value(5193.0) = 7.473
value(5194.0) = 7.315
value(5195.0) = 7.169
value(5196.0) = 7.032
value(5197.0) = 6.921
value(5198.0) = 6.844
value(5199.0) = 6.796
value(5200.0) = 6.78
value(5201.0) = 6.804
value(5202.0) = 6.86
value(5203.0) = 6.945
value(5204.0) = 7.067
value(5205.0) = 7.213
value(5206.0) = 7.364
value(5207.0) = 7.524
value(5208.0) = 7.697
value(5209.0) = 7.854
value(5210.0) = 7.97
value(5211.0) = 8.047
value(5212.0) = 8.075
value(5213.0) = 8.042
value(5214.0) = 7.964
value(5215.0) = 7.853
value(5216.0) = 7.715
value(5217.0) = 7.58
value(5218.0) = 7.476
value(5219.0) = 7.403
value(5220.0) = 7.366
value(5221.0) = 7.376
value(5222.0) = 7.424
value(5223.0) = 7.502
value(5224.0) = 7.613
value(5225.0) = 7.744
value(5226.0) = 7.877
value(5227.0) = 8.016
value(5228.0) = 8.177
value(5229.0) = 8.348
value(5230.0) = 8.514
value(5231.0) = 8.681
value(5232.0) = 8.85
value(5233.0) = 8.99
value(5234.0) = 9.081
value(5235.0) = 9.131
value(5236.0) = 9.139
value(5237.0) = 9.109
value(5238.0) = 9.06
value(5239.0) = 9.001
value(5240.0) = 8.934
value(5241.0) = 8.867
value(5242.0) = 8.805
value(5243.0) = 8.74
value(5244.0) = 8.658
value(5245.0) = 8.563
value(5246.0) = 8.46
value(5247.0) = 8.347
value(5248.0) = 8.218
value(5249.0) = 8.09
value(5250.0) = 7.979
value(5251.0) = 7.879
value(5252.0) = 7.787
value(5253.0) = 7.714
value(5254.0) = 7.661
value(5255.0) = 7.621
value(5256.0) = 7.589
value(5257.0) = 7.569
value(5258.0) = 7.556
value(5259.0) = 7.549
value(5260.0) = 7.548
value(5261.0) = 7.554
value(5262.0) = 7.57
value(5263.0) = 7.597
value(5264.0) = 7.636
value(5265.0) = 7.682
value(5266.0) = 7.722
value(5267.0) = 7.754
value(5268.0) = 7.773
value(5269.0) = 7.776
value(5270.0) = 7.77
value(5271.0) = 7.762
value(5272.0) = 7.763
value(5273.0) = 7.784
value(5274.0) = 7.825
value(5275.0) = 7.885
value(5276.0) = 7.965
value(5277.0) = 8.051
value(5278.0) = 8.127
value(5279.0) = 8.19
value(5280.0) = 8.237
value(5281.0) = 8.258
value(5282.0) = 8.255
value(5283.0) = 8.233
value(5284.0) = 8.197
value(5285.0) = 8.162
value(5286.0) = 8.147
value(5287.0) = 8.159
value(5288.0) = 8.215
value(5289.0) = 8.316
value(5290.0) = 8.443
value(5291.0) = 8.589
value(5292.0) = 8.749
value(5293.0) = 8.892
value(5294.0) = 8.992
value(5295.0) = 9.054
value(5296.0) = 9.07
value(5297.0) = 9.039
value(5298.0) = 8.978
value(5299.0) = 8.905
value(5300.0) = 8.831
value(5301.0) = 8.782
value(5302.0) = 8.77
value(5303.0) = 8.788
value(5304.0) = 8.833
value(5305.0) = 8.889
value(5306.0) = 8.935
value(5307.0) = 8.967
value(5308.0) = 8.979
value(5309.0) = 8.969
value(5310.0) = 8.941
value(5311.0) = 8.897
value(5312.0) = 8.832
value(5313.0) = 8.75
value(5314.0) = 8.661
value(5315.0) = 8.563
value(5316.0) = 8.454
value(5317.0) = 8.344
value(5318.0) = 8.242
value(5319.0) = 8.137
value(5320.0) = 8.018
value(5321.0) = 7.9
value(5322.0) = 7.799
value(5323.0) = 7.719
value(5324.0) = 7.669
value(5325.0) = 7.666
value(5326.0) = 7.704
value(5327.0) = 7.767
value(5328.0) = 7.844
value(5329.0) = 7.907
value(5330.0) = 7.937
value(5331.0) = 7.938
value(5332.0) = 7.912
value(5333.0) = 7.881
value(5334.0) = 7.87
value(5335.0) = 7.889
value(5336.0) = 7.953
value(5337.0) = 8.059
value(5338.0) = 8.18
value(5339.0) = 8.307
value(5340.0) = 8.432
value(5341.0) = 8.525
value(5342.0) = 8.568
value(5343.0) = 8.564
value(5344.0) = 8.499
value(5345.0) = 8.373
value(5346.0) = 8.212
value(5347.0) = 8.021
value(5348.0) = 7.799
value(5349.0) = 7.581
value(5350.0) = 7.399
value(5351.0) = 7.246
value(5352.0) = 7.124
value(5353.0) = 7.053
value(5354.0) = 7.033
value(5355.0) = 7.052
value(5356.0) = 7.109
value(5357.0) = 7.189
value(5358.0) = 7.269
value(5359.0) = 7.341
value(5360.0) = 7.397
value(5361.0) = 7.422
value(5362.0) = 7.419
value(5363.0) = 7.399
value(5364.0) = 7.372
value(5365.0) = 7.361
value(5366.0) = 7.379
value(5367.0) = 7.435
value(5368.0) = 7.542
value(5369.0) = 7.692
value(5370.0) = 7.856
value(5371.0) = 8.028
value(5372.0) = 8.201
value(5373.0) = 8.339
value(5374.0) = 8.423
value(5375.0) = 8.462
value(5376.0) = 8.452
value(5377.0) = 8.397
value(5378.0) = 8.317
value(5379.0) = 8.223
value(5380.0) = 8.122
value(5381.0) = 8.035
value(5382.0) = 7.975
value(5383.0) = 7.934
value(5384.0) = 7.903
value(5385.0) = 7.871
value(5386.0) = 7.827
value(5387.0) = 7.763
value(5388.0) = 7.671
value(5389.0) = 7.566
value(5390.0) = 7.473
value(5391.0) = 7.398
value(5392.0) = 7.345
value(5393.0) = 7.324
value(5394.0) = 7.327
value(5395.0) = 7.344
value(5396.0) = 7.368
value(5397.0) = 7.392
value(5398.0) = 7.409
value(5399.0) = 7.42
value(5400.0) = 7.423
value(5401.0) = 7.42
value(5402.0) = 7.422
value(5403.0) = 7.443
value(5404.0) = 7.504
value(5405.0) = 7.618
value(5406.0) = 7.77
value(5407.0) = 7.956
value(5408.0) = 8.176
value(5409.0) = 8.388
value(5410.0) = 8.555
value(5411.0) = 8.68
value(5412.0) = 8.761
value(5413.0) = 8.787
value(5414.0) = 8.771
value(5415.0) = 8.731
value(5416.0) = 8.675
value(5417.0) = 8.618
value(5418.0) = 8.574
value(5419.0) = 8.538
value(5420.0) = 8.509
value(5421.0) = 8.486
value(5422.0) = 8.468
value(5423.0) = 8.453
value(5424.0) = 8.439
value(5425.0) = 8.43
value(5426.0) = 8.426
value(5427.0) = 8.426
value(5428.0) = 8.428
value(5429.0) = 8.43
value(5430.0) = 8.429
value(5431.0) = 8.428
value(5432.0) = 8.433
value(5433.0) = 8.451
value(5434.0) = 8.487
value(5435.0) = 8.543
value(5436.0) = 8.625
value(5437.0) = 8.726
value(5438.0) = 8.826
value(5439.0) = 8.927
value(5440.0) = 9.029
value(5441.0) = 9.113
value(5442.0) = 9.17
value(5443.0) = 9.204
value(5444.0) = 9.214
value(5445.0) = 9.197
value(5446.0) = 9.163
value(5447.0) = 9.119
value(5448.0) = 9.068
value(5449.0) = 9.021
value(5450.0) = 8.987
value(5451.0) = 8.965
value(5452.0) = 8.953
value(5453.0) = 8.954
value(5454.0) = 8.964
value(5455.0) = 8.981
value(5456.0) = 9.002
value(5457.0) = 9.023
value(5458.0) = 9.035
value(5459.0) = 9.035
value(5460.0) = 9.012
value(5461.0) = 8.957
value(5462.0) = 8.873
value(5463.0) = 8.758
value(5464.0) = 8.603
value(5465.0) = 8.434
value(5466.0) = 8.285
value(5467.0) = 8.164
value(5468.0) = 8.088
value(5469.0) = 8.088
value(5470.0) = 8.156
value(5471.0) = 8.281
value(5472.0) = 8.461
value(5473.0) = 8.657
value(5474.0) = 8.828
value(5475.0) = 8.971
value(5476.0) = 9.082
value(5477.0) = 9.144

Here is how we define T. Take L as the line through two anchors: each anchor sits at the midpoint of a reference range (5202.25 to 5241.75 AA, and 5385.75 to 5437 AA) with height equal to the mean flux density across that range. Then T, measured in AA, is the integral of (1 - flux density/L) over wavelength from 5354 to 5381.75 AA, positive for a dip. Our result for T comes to 1.2 AA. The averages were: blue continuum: 8.06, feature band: 7.74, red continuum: 8.09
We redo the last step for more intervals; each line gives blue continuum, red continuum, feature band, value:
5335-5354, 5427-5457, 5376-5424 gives 2.7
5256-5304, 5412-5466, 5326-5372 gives 3.8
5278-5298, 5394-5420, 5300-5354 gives 0.9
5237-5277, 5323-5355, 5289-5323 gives -3.2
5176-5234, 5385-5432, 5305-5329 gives -1.2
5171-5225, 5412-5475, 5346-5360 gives 1.7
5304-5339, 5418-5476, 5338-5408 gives 5.9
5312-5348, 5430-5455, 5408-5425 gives 0.3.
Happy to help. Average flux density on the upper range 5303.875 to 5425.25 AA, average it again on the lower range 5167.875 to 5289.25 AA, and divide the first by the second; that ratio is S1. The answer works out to 1.0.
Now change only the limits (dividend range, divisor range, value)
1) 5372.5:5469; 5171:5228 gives 1.08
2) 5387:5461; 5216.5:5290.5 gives 1.04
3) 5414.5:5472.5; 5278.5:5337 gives 1.04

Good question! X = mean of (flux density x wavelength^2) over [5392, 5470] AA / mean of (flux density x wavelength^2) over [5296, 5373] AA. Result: 1.09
